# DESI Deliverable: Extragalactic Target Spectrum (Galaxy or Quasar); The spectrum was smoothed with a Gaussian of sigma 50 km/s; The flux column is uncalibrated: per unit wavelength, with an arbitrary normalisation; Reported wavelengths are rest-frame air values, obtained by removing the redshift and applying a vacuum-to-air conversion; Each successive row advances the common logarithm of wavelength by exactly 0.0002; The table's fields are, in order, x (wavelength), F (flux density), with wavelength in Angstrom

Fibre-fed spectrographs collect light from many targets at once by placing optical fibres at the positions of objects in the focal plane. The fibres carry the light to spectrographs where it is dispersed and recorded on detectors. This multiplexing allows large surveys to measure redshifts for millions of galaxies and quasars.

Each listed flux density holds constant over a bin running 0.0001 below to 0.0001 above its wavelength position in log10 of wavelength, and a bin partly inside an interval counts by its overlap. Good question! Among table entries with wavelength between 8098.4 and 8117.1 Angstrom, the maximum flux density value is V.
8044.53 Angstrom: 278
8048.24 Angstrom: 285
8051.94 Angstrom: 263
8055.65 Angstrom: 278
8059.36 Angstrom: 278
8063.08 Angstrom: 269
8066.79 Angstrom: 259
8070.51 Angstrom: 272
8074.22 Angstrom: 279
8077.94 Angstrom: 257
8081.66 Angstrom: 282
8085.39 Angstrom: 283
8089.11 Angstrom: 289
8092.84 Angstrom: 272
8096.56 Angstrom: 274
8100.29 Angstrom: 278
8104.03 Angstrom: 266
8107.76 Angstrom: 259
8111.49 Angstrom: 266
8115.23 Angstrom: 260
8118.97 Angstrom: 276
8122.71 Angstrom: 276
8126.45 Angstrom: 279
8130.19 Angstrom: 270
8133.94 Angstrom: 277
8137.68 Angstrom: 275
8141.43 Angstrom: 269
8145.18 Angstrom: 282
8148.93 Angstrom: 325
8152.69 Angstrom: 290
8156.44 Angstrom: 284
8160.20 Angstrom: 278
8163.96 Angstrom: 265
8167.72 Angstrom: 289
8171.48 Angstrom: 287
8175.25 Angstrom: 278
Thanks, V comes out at 278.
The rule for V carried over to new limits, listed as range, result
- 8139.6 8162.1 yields 325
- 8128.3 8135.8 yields 277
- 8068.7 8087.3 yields 283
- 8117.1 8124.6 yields 276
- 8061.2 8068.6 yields 269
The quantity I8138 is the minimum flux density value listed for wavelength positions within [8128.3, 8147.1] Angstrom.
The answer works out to 269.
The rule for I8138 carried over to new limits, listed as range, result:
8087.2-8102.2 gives 272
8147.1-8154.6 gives 290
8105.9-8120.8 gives 259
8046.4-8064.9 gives 263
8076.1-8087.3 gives 257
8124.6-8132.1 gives 270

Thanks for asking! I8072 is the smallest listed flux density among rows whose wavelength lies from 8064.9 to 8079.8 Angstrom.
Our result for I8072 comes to 257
